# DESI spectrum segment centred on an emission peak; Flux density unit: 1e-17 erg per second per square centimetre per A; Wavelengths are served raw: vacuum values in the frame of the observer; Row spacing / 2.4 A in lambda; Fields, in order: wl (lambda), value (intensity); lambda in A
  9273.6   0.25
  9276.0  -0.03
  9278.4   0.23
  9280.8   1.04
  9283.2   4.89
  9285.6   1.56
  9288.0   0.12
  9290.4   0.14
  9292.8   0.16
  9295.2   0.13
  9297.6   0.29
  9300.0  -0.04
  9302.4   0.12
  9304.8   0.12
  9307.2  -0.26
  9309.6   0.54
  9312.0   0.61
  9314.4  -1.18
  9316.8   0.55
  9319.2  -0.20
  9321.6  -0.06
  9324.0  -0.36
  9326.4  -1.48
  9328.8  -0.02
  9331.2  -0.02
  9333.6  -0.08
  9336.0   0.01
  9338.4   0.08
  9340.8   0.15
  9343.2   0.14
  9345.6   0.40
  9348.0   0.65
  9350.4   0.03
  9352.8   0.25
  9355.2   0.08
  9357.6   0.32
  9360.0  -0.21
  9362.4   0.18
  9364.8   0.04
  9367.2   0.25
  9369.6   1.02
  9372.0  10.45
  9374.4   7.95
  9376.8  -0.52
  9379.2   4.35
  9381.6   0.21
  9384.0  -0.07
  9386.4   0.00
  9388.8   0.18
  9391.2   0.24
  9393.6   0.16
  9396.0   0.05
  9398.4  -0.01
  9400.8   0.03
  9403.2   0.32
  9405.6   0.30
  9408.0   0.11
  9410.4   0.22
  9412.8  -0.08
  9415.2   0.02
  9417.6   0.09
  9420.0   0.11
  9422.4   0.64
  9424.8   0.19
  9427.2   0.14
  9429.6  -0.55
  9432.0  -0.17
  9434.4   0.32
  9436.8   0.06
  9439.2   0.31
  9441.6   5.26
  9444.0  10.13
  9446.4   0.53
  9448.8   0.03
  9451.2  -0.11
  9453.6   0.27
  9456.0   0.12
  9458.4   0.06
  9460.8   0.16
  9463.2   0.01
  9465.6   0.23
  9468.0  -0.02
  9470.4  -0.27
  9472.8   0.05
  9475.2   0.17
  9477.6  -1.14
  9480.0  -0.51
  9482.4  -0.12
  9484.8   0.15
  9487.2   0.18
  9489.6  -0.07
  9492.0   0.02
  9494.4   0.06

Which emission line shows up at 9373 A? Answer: [O III] 5007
